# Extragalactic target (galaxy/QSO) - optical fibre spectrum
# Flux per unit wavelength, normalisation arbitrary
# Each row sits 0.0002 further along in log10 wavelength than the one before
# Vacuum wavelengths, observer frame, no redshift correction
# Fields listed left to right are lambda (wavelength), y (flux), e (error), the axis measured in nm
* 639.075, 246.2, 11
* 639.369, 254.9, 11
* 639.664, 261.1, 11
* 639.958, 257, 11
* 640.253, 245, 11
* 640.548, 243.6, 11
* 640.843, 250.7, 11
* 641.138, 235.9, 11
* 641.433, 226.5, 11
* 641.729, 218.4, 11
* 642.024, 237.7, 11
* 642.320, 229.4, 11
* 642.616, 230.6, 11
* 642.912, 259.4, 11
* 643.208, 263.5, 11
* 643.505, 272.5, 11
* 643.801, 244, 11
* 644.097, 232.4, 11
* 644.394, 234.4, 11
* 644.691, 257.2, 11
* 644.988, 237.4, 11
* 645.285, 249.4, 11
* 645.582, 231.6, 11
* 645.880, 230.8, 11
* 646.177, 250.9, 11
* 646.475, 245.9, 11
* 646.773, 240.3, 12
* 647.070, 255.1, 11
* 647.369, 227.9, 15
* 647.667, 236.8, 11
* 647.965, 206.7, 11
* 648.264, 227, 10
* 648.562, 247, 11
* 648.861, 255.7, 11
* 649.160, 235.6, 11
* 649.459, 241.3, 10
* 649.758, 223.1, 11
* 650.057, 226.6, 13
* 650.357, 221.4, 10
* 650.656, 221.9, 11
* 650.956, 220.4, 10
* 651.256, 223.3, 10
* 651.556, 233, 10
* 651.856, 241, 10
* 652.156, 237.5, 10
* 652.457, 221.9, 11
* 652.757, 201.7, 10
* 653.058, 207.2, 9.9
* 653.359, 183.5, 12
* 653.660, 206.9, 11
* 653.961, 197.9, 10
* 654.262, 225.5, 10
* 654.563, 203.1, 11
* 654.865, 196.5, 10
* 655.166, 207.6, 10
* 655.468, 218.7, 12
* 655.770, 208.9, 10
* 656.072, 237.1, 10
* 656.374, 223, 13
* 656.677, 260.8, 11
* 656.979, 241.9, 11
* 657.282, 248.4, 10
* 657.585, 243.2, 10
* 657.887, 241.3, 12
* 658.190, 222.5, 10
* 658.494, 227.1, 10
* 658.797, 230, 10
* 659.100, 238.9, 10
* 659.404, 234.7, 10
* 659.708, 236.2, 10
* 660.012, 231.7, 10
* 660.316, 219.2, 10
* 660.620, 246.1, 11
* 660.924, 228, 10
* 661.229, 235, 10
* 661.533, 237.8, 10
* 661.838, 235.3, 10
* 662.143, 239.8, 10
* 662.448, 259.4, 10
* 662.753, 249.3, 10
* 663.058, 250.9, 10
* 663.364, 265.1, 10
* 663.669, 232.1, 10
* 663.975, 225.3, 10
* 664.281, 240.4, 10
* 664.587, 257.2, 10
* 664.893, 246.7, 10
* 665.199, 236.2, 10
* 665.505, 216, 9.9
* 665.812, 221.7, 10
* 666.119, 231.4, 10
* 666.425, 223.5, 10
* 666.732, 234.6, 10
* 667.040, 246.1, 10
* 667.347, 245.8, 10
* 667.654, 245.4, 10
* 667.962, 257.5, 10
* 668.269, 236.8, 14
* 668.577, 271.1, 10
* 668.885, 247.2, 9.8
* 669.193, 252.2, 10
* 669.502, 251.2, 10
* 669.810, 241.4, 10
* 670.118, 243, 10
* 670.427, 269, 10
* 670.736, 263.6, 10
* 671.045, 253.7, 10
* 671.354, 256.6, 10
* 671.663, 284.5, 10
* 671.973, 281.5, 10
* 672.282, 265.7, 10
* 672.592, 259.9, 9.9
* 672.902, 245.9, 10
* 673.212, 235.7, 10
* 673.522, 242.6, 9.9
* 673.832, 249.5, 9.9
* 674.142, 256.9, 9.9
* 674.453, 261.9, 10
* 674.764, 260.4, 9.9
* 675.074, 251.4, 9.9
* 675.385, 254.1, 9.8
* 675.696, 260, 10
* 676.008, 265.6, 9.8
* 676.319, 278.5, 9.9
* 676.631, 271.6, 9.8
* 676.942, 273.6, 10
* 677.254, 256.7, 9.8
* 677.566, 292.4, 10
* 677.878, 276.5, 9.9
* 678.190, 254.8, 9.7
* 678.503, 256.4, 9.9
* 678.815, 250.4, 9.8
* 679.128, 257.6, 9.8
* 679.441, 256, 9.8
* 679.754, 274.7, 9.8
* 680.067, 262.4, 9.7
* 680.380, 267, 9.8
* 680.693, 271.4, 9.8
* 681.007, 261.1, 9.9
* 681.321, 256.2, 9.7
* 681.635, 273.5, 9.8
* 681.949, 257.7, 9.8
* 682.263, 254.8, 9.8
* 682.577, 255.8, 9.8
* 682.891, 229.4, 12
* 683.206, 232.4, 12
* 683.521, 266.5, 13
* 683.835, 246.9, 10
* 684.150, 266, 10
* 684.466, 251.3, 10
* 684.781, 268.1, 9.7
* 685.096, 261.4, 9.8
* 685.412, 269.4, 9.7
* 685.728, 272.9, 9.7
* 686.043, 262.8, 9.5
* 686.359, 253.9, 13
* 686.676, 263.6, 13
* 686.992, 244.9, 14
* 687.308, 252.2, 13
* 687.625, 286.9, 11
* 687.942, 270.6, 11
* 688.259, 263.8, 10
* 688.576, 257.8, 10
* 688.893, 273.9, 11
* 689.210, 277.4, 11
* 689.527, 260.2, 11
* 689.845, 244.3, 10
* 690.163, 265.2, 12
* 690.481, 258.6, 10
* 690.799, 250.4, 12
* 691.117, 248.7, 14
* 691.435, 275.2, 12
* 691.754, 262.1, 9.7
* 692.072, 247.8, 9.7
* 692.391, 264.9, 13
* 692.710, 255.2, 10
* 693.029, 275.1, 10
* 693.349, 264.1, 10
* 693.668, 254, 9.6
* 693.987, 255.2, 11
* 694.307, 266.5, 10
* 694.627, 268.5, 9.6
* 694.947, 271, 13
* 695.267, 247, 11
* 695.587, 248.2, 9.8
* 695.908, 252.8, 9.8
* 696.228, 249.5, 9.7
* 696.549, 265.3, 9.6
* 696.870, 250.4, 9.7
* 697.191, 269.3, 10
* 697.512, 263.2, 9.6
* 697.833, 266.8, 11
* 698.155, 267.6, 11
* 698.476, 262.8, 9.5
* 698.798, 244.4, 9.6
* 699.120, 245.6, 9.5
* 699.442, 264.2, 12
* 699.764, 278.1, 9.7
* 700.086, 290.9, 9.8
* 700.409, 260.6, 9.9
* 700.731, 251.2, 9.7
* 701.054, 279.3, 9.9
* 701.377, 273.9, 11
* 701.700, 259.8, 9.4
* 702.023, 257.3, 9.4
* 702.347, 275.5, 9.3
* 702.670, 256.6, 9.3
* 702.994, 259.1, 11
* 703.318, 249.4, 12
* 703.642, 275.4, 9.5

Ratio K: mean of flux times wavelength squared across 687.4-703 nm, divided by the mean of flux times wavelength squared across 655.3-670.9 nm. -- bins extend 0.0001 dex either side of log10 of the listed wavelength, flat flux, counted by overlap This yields 1.2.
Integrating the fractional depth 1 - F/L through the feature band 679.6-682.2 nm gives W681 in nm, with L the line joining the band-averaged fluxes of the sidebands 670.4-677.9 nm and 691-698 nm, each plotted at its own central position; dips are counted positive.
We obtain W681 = -0.03 nm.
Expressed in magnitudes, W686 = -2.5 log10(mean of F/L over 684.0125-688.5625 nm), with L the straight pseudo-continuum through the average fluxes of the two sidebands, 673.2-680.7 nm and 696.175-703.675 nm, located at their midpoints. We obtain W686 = 0.00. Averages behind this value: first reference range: 262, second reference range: 263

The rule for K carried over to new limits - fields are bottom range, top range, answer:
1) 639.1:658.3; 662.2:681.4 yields 1.17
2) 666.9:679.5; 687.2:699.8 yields 1.07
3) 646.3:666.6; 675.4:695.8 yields 1.24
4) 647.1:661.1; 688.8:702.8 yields 1.31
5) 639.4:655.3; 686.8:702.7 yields 1.30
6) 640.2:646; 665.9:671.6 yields 1.11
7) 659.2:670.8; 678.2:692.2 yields 1.14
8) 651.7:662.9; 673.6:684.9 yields 1.22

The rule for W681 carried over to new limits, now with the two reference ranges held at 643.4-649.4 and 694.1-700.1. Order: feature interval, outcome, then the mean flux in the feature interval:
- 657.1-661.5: 0.202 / 235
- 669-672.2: -0.119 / 260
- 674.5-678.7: -0.208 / 265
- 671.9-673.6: -0.022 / 255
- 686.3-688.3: -0.043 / 262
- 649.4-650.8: 0.094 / 226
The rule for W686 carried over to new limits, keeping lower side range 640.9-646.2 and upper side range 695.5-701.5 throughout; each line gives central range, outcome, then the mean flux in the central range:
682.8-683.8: 0.05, 244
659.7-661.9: 0.07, 233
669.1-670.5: 0.00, 250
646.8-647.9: 0.02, 238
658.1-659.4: 0.08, 230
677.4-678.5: -0.07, 272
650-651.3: 0.10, 222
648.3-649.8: 0.01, 241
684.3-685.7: -0.03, 263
